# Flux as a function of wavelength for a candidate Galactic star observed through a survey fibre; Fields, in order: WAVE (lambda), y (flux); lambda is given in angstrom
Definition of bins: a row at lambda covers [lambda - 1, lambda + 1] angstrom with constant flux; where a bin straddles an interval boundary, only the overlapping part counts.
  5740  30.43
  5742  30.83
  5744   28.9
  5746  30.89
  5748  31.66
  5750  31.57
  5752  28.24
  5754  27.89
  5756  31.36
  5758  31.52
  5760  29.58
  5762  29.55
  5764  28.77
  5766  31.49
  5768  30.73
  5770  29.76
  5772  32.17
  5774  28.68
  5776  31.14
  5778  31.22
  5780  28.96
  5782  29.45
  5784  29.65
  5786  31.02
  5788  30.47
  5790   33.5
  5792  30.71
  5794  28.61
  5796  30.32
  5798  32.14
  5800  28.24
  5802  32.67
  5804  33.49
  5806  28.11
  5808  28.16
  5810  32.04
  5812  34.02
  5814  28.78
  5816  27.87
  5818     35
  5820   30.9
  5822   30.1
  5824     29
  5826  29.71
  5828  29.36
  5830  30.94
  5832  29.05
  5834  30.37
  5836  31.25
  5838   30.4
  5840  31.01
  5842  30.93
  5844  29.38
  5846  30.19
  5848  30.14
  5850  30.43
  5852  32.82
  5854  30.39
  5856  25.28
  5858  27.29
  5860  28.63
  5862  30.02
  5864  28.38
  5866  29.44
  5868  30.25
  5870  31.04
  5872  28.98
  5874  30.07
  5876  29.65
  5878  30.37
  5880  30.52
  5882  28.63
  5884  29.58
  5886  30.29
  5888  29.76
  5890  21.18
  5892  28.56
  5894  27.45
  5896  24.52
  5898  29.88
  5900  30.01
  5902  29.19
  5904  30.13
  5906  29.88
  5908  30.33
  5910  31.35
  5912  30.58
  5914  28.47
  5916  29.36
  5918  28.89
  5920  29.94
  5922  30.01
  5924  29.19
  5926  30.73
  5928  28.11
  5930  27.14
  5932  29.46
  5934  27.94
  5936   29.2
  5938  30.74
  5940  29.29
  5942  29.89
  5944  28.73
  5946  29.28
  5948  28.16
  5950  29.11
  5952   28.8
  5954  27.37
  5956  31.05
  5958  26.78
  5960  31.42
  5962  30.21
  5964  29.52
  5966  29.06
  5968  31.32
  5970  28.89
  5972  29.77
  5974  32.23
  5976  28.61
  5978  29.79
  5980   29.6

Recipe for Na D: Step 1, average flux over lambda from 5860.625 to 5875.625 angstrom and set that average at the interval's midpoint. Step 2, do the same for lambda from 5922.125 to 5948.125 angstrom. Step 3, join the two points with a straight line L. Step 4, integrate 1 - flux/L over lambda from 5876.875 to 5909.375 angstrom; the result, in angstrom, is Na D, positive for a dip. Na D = 0.8 angstrom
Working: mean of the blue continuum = 29.7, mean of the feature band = 28.8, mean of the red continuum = 29.1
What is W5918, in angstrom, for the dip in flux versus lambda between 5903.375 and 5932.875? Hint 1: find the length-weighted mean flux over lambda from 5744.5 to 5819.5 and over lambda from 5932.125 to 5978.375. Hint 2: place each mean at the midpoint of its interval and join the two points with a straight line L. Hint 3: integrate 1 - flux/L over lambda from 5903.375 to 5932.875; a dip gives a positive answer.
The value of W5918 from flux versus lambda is 0.1 angstrom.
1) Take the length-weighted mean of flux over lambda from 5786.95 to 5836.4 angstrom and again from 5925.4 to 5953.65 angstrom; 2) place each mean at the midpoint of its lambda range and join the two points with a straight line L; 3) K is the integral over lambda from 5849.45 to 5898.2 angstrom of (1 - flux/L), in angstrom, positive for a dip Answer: 1.47 angstrom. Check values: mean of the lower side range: 30.6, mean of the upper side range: 29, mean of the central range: 28.9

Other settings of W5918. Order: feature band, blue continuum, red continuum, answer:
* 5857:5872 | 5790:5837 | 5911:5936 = 0.31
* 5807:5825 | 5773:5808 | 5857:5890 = -0.34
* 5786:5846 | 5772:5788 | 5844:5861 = -1.57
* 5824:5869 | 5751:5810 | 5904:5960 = 0.12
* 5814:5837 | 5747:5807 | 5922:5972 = -0.13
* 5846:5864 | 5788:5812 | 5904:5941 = 0.52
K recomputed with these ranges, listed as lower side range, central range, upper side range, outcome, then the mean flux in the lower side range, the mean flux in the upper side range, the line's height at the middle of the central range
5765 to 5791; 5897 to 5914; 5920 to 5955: -0.4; 30.6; 29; 29.4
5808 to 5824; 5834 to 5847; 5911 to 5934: 0.0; 30.9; 29.2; 30.5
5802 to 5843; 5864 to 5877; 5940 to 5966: 0.1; 30.6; 29.2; 30.1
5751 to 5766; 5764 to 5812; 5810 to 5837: -0.8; 29.7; 30.5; 30.1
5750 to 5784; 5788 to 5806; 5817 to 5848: -0.4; 30.1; 30.5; 30.3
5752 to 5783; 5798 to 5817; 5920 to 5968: -0.4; 30.1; 29.2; 29.9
